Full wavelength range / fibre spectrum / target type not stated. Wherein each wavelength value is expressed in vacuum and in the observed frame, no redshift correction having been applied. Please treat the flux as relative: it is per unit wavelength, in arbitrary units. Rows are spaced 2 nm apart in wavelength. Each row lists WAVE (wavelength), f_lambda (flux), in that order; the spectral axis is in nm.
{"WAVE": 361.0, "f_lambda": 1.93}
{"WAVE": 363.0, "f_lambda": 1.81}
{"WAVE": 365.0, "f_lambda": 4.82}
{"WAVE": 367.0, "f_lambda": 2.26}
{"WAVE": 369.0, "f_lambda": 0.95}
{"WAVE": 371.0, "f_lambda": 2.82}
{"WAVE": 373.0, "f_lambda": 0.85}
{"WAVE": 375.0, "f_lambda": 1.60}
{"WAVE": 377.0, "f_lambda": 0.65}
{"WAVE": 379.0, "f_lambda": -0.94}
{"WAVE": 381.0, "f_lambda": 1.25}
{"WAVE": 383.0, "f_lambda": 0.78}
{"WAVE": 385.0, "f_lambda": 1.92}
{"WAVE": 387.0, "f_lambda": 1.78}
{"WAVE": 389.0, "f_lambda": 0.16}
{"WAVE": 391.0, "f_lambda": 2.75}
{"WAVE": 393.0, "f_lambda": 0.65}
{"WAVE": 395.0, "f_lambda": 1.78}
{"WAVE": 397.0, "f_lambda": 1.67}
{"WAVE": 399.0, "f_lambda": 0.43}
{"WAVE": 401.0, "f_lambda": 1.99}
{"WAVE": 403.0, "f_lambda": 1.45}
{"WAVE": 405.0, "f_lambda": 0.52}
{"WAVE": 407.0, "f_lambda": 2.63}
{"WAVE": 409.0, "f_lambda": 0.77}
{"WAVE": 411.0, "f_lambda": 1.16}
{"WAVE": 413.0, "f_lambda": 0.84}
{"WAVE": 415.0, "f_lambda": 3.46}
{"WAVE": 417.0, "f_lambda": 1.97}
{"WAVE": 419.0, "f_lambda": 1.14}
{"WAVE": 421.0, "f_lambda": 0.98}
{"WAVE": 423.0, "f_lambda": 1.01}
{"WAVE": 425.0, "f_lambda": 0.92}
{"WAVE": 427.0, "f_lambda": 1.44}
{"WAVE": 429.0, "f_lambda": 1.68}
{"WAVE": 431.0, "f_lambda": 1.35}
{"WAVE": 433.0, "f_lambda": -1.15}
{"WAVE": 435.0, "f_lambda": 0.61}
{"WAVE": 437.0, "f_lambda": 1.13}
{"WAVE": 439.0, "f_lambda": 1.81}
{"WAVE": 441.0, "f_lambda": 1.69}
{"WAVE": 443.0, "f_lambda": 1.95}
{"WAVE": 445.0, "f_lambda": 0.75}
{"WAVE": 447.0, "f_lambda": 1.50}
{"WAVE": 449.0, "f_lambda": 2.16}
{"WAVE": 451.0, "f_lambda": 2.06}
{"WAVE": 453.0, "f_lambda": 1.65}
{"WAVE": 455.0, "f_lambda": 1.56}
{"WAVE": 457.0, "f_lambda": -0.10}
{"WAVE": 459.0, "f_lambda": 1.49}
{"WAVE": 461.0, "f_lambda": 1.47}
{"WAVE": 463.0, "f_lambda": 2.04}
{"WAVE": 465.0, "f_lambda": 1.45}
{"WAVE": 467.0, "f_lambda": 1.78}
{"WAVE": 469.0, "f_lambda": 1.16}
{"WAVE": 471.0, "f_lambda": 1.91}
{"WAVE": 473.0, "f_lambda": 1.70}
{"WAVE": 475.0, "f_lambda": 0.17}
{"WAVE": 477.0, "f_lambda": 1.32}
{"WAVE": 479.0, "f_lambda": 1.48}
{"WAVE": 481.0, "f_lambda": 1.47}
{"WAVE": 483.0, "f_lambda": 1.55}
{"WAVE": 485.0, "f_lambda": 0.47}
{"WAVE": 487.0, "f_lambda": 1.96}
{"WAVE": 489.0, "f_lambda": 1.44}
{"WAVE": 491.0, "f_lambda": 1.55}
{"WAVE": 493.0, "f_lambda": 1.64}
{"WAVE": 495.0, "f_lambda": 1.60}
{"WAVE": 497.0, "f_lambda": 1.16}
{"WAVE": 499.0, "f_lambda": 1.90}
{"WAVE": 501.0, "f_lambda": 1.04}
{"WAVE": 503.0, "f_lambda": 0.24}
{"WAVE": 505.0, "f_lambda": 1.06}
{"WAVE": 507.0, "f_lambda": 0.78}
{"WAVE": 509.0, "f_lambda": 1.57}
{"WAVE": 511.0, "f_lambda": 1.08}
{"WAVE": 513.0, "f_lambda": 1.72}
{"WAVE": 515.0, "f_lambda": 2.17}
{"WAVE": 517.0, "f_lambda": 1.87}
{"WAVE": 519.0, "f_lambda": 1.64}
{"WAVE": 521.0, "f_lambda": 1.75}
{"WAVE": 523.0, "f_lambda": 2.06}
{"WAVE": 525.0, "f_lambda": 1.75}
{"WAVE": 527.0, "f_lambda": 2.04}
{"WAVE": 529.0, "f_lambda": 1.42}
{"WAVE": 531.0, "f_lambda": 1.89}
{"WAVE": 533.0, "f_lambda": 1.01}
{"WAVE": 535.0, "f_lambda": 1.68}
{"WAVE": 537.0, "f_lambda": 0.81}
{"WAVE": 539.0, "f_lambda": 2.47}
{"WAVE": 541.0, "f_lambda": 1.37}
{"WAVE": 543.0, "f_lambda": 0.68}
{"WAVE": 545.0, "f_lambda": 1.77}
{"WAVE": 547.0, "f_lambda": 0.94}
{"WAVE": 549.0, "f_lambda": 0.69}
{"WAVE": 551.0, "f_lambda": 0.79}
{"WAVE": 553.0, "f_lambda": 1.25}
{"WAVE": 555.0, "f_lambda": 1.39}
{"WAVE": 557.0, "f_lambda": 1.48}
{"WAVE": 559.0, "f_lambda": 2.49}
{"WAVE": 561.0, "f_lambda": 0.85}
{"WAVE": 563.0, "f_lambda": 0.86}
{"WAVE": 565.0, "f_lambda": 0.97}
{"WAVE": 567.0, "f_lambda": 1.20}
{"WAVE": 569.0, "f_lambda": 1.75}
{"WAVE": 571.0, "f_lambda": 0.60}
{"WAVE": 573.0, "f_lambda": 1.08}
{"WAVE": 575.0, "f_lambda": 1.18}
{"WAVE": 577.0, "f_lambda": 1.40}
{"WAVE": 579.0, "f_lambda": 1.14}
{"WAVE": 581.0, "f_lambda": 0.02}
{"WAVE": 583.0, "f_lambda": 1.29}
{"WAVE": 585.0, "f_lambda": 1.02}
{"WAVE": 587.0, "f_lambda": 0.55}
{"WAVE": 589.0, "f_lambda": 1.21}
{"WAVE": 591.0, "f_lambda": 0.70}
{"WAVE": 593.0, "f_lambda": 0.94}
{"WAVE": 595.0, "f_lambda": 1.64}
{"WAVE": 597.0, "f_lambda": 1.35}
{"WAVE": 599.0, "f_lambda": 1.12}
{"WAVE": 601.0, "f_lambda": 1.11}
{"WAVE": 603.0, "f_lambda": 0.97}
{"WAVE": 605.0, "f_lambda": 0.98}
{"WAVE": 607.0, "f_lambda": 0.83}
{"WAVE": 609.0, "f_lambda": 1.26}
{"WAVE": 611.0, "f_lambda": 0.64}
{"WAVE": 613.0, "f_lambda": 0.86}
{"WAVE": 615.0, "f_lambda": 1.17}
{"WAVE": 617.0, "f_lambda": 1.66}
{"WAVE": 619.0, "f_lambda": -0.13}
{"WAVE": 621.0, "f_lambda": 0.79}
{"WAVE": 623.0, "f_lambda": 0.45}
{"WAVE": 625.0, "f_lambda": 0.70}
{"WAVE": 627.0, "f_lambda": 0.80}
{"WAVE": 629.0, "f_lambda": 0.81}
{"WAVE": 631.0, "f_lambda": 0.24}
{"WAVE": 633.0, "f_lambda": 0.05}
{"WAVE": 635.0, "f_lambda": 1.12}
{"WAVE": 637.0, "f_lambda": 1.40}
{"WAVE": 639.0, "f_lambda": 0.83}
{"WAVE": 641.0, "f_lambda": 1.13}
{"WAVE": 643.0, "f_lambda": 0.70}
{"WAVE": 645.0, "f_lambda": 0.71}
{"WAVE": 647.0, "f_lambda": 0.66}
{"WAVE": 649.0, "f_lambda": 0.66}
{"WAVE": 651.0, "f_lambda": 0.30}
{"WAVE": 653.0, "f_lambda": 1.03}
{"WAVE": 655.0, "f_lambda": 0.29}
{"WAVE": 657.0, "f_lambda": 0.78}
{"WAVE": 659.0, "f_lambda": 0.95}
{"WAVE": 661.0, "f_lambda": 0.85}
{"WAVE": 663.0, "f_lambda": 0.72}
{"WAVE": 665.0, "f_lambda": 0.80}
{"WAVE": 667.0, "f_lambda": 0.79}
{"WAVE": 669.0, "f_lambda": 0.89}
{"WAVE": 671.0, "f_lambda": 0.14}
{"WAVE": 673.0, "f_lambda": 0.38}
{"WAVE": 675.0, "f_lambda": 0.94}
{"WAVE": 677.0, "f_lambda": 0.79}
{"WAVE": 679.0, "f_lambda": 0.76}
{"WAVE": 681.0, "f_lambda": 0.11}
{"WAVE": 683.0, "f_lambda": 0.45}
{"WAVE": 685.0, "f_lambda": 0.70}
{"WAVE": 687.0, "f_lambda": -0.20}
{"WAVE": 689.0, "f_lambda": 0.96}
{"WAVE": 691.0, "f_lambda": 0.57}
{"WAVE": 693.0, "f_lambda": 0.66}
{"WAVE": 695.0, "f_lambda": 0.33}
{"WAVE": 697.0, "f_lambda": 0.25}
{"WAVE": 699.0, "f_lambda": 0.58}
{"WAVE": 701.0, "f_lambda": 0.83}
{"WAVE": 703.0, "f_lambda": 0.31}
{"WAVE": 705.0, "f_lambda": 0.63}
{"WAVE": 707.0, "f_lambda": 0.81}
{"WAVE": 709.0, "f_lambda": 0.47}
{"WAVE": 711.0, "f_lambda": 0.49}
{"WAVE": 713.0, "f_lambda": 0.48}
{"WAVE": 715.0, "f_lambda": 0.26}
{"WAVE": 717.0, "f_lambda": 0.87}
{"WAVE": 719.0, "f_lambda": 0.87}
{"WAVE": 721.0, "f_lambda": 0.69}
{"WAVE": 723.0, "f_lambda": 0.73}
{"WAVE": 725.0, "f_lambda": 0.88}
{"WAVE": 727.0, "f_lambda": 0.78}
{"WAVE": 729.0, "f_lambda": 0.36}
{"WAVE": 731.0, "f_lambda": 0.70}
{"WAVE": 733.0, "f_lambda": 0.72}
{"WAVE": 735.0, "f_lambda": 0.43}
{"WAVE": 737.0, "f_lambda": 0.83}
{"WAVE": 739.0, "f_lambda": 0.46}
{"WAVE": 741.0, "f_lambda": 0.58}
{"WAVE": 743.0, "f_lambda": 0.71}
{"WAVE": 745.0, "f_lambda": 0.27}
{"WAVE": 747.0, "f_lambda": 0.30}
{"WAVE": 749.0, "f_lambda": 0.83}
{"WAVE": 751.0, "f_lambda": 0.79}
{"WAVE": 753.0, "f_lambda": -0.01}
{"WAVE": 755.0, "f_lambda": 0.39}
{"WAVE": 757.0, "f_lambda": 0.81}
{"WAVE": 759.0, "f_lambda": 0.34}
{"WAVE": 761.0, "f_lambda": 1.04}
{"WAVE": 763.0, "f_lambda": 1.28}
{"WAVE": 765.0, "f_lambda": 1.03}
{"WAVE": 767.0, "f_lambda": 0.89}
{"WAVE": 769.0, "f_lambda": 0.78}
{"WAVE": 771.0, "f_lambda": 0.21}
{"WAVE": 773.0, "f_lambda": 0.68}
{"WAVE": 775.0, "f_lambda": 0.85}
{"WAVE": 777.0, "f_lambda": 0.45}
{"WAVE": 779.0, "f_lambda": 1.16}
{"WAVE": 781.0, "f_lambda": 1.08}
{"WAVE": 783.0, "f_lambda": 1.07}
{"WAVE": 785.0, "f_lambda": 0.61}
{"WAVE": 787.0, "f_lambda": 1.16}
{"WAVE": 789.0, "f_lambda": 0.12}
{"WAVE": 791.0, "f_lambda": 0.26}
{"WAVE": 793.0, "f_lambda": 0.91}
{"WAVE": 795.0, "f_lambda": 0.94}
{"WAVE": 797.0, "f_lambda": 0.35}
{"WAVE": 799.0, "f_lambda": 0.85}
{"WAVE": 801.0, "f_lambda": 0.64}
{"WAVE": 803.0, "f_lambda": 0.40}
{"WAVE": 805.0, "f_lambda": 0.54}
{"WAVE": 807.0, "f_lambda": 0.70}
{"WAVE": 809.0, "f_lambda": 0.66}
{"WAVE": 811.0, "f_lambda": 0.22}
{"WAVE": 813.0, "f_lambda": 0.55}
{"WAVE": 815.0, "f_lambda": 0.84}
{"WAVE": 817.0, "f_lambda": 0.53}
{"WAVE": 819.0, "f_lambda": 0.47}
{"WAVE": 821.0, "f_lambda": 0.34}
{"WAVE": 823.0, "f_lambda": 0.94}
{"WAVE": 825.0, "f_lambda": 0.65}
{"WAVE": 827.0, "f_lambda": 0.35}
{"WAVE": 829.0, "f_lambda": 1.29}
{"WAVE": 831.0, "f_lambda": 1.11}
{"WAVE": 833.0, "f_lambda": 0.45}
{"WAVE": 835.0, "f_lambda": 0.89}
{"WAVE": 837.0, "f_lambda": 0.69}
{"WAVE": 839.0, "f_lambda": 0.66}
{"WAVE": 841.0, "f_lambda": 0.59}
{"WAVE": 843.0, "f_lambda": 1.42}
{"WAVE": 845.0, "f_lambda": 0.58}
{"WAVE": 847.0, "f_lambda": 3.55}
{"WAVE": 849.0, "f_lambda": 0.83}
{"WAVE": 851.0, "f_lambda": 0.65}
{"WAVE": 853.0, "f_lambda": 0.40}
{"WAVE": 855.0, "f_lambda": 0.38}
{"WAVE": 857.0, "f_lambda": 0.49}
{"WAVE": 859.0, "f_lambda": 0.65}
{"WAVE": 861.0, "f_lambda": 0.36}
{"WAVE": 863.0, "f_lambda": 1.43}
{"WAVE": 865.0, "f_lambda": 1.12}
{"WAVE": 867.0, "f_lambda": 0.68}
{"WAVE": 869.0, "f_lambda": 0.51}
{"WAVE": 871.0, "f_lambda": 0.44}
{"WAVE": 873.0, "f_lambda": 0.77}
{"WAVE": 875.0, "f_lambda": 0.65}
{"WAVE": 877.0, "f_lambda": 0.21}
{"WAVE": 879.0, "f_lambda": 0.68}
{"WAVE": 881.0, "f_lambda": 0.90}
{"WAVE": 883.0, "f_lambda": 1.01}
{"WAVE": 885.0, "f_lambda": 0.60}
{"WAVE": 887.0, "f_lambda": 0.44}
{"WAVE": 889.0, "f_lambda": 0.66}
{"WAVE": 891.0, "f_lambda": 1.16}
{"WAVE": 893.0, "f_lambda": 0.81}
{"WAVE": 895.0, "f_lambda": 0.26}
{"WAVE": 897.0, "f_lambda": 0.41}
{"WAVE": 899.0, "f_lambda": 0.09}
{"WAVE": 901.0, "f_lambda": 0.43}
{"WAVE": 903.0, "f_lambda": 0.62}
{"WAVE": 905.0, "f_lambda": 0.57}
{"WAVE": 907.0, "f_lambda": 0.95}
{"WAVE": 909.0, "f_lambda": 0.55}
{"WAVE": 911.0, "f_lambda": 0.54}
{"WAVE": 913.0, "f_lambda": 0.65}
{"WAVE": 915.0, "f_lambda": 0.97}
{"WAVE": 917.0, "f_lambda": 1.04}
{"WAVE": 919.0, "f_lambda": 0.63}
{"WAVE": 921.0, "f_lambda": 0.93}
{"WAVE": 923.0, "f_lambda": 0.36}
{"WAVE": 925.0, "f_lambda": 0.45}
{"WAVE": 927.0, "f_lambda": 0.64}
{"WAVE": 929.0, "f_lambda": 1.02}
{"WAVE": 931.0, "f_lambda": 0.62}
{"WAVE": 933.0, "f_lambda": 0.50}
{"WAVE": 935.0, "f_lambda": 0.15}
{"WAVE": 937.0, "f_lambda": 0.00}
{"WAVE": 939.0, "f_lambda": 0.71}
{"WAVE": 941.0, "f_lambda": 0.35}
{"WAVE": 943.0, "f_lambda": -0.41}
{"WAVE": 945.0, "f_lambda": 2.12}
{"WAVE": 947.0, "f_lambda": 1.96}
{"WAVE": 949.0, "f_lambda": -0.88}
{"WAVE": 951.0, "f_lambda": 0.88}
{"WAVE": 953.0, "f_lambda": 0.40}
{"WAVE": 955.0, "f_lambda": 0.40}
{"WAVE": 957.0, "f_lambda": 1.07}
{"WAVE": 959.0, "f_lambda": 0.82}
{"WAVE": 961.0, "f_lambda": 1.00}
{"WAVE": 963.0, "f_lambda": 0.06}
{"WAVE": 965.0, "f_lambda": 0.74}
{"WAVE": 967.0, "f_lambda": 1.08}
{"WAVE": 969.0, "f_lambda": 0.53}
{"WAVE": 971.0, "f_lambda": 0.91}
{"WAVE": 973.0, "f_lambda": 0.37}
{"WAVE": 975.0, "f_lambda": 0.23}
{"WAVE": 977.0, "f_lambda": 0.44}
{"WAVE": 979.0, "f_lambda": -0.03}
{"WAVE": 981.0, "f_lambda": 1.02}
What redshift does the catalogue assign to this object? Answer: 1.273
